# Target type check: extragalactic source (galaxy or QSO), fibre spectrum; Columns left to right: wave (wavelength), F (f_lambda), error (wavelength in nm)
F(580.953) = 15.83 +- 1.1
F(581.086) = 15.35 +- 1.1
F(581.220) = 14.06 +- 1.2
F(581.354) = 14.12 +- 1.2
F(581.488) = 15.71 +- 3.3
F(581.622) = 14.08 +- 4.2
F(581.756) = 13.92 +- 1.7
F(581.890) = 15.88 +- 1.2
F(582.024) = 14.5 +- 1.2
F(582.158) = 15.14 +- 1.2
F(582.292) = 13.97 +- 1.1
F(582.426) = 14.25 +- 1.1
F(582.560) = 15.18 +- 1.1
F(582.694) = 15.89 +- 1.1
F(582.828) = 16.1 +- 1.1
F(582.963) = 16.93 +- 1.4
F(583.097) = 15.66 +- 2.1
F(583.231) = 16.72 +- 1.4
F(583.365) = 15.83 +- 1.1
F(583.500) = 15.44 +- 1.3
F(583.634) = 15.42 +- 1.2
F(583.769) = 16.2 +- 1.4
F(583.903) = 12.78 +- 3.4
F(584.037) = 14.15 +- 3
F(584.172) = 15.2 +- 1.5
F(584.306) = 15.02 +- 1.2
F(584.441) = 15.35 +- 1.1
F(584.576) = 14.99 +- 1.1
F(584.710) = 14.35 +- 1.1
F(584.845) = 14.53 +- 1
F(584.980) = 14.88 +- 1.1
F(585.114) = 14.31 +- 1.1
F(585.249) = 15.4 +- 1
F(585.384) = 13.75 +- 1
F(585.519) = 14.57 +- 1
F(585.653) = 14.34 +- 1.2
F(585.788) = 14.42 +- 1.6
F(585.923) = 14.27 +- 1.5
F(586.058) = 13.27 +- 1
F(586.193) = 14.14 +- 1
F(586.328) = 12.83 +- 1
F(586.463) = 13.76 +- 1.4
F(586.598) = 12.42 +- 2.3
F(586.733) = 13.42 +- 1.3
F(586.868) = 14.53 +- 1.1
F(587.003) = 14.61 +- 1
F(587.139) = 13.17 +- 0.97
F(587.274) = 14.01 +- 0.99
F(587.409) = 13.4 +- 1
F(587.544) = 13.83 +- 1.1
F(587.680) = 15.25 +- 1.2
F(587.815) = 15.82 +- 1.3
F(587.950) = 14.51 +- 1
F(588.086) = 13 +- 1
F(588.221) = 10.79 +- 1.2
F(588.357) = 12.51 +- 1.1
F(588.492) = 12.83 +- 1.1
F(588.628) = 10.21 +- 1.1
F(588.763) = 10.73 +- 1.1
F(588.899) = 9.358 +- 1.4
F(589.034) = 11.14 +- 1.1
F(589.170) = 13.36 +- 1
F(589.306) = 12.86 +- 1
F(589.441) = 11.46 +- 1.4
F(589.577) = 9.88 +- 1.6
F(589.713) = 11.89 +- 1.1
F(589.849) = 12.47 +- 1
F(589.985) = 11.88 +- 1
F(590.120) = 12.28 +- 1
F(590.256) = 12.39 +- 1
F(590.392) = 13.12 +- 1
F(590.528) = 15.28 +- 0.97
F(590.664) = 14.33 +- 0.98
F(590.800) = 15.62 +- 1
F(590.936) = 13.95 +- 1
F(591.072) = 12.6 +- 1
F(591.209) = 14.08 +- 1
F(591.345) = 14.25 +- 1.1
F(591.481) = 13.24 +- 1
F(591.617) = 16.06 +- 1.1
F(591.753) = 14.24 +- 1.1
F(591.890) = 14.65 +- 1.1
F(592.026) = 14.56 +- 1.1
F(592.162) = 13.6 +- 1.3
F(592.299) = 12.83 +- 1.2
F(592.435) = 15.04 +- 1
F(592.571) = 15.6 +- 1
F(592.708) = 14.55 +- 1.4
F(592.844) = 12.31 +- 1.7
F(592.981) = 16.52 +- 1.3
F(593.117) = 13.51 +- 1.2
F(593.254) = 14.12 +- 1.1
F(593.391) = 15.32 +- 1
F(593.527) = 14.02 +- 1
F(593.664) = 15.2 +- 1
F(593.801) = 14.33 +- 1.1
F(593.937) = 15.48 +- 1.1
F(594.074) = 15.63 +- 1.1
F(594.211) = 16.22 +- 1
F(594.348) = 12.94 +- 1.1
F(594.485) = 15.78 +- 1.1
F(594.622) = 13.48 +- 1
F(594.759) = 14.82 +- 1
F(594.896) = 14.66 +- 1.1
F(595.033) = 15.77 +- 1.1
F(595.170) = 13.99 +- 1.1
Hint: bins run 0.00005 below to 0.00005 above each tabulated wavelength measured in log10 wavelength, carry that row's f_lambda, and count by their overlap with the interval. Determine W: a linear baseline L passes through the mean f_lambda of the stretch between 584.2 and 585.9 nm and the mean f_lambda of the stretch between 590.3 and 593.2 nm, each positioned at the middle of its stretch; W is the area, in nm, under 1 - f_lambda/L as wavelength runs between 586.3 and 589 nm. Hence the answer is 0.28 nm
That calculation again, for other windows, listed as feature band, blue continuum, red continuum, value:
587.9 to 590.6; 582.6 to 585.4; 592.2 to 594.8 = 0.51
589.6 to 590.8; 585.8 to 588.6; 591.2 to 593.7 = 0.09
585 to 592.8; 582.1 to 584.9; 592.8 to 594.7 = 0.76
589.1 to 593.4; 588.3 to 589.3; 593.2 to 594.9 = -0.20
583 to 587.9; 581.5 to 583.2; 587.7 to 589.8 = -0.30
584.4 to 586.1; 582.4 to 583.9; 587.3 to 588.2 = 0.05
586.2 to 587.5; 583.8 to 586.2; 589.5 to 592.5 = 0.05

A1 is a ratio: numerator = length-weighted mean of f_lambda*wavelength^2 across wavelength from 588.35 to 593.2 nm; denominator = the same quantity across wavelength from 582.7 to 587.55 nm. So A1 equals 0.92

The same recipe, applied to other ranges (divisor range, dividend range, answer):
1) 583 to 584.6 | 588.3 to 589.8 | 0.77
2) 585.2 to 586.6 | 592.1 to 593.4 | 1.05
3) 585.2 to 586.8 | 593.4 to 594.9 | 1.10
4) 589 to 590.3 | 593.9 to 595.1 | 1.27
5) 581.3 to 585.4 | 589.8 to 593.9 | 0.96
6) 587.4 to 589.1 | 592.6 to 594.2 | 1.19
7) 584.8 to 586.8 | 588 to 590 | 0.84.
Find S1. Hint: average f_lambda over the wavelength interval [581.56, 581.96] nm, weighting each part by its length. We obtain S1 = 14.6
